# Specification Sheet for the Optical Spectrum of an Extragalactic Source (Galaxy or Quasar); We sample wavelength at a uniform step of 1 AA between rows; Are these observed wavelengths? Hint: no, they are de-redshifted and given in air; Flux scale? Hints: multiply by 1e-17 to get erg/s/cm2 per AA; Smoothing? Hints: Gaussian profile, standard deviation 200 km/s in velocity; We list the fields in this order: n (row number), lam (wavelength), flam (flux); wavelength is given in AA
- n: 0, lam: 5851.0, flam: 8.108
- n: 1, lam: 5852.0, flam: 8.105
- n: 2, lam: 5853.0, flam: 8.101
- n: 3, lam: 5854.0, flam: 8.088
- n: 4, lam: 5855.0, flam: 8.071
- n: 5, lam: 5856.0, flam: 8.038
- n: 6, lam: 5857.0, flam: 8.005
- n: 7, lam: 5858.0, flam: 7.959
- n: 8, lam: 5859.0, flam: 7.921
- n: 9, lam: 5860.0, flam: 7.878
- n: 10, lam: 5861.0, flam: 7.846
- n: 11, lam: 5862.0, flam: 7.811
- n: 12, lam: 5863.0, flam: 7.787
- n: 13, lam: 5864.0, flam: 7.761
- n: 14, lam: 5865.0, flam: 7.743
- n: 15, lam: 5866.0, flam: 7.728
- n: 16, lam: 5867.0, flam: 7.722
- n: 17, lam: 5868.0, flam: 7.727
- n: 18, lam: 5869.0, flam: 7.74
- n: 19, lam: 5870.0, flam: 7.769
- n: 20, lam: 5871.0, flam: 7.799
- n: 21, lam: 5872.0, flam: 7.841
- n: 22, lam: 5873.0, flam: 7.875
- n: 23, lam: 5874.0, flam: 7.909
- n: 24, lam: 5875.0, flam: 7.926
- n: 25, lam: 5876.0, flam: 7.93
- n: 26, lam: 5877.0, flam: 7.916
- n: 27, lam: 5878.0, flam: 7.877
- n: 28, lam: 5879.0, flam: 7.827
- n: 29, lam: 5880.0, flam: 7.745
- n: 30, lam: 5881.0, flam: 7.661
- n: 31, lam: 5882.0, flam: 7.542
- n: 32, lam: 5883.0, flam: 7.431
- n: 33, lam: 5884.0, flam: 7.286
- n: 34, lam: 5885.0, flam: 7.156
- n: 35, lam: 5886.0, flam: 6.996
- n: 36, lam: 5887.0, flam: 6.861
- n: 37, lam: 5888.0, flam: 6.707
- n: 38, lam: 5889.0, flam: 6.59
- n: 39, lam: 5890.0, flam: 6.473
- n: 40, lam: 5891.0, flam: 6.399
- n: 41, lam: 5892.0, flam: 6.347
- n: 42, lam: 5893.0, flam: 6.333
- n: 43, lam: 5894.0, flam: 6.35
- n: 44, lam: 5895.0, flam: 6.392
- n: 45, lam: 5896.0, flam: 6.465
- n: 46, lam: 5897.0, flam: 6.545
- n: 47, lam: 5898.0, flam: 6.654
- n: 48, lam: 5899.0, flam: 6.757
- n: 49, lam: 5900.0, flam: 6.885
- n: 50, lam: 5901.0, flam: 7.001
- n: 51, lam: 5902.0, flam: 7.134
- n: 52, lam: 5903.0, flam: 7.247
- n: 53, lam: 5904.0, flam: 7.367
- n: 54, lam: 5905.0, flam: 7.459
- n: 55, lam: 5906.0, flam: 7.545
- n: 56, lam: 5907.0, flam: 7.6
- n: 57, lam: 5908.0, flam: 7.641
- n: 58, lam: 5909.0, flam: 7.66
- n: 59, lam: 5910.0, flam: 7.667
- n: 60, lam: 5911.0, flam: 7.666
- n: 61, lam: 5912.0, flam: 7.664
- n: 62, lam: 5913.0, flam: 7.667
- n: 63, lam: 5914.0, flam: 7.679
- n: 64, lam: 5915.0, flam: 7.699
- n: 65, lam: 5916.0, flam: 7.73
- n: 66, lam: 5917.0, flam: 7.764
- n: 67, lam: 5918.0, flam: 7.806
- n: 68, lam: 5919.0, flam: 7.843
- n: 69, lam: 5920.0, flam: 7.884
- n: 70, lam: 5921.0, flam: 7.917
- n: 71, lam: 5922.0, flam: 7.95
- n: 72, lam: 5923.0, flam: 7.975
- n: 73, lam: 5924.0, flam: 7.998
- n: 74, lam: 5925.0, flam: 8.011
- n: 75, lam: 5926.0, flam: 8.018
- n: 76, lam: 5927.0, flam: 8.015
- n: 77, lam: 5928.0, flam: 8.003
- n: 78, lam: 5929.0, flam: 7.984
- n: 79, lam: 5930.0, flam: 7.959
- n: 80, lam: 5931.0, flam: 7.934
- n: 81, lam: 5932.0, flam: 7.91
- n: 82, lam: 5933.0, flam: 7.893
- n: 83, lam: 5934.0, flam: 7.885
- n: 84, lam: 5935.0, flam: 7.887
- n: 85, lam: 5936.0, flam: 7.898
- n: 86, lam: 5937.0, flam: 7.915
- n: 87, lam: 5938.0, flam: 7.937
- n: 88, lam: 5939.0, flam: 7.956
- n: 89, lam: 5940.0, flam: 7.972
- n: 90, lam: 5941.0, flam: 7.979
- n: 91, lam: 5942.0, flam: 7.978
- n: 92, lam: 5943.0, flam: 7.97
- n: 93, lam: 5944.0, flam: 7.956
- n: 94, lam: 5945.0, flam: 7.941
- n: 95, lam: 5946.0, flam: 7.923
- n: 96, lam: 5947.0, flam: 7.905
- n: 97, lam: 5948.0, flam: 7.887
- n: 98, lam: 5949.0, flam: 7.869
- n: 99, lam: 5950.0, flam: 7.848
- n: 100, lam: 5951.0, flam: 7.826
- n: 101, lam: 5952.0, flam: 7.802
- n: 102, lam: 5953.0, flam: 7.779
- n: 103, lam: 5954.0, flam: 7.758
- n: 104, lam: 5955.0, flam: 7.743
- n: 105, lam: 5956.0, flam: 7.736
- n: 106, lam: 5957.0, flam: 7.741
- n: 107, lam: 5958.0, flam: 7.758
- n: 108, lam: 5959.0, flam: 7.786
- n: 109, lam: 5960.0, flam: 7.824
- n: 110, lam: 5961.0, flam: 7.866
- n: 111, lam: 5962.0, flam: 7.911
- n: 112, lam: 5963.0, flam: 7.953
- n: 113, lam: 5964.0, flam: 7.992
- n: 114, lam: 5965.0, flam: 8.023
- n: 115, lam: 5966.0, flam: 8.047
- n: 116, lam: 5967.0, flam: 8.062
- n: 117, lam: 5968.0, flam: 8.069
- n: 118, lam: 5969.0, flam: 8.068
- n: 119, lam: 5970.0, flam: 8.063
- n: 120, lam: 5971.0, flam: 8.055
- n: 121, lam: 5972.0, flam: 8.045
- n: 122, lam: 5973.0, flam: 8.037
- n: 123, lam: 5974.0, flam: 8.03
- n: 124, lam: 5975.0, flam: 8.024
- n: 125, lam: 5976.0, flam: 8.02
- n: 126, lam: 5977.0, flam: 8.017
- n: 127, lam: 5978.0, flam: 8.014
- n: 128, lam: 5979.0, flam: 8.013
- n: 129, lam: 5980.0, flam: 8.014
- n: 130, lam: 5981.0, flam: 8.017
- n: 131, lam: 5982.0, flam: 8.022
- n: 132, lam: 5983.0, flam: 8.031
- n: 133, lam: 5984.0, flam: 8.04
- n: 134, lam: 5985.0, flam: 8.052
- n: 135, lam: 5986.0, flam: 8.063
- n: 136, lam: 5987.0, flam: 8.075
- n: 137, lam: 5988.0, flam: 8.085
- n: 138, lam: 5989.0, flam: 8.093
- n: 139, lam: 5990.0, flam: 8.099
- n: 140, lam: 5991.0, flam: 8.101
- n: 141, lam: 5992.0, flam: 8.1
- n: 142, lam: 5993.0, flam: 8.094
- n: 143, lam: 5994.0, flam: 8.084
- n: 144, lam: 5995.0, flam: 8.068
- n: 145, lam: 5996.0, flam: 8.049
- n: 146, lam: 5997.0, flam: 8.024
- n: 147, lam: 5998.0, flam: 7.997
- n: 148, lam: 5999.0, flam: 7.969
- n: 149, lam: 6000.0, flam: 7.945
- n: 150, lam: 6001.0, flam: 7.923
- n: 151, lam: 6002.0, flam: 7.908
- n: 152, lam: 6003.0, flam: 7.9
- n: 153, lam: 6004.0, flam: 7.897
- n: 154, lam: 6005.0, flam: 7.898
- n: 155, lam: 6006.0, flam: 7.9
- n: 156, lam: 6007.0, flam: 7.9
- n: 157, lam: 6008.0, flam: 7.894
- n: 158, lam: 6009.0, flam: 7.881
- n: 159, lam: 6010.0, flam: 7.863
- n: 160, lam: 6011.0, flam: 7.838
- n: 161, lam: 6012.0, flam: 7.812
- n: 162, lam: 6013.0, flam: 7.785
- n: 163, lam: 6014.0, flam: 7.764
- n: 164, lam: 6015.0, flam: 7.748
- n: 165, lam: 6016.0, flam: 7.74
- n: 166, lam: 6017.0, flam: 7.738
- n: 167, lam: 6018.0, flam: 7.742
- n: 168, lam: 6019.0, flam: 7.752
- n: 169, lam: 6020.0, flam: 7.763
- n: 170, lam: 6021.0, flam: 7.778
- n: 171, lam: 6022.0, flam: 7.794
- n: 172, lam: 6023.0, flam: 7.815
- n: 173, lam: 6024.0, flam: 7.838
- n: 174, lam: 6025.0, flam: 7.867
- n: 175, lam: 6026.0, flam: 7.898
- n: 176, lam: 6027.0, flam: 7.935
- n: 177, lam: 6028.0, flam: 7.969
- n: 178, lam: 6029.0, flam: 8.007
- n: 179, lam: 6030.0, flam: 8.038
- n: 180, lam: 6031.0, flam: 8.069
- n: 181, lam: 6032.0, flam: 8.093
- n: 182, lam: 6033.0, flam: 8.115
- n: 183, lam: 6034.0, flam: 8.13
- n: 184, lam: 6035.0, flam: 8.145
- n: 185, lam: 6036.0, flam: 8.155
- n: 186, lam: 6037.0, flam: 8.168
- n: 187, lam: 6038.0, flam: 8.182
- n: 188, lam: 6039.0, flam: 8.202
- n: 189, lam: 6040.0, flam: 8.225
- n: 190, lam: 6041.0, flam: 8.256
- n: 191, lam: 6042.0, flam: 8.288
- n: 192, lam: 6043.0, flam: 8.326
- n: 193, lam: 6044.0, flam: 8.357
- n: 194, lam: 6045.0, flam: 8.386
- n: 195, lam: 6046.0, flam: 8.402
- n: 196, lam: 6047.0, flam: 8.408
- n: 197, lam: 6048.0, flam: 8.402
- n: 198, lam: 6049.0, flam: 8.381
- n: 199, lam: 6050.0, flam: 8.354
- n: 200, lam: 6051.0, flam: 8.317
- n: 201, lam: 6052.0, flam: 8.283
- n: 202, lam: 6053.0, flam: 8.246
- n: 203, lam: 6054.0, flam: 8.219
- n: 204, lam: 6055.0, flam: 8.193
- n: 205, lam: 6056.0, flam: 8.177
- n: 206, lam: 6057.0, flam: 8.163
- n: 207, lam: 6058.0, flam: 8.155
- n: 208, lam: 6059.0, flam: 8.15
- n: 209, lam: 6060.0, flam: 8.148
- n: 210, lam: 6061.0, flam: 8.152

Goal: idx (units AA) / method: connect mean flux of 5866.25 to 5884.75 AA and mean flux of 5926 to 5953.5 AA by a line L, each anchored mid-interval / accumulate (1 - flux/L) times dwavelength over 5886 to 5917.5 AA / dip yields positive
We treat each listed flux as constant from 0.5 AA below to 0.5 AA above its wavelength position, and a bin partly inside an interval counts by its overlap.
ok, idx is 2.9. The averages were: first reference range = 7.74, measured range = 7.09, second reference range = 7.92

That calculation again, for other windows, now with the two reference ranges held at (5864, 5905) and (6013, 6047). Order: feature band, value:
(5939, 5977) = -1.4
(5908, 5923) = -0.7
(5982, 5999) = -0.5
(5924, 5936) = -0.7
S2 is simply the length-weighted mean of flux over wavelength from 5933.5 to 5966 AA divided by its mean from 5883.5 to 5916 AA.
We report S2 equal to 1.1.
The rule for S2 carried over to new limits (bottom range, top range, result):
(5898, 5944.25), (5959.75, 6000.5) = 1.04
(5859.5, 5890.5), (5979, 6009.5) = 1.06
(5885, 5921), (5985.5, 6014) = 1.11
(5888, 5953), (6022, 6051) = 1.08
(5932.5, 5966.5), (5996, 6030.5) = 1.00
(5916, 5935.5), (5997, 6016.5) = 0.99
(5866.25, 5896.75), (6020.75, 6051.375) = 1.12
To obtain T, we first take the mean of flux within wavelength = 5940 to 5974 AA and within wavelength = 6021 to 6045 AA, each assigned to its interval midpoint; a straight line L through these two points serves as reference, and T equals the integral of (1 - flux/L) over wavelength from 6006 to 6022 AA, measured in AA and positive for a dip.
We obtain 0.5 AA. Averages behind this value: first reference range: 7.92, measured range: 7.8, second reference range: 8.08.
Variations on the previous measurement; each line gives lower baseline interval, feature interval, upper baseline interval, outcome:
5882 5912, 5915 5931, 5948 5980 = -1.2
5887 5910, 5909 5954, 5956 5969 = -2.8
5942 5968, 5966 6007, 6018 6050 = -0.3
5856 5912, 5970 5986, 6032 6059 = -0.3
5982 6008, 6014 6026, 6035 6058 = 0.5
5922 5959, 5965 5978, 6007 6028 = -0.3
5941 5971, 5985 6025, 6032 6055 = 0.9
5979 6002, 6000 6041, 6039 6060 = 1.2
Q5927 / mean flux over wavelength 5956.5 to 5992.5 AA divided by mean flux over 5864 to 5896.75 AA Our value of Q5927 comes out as 1.09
